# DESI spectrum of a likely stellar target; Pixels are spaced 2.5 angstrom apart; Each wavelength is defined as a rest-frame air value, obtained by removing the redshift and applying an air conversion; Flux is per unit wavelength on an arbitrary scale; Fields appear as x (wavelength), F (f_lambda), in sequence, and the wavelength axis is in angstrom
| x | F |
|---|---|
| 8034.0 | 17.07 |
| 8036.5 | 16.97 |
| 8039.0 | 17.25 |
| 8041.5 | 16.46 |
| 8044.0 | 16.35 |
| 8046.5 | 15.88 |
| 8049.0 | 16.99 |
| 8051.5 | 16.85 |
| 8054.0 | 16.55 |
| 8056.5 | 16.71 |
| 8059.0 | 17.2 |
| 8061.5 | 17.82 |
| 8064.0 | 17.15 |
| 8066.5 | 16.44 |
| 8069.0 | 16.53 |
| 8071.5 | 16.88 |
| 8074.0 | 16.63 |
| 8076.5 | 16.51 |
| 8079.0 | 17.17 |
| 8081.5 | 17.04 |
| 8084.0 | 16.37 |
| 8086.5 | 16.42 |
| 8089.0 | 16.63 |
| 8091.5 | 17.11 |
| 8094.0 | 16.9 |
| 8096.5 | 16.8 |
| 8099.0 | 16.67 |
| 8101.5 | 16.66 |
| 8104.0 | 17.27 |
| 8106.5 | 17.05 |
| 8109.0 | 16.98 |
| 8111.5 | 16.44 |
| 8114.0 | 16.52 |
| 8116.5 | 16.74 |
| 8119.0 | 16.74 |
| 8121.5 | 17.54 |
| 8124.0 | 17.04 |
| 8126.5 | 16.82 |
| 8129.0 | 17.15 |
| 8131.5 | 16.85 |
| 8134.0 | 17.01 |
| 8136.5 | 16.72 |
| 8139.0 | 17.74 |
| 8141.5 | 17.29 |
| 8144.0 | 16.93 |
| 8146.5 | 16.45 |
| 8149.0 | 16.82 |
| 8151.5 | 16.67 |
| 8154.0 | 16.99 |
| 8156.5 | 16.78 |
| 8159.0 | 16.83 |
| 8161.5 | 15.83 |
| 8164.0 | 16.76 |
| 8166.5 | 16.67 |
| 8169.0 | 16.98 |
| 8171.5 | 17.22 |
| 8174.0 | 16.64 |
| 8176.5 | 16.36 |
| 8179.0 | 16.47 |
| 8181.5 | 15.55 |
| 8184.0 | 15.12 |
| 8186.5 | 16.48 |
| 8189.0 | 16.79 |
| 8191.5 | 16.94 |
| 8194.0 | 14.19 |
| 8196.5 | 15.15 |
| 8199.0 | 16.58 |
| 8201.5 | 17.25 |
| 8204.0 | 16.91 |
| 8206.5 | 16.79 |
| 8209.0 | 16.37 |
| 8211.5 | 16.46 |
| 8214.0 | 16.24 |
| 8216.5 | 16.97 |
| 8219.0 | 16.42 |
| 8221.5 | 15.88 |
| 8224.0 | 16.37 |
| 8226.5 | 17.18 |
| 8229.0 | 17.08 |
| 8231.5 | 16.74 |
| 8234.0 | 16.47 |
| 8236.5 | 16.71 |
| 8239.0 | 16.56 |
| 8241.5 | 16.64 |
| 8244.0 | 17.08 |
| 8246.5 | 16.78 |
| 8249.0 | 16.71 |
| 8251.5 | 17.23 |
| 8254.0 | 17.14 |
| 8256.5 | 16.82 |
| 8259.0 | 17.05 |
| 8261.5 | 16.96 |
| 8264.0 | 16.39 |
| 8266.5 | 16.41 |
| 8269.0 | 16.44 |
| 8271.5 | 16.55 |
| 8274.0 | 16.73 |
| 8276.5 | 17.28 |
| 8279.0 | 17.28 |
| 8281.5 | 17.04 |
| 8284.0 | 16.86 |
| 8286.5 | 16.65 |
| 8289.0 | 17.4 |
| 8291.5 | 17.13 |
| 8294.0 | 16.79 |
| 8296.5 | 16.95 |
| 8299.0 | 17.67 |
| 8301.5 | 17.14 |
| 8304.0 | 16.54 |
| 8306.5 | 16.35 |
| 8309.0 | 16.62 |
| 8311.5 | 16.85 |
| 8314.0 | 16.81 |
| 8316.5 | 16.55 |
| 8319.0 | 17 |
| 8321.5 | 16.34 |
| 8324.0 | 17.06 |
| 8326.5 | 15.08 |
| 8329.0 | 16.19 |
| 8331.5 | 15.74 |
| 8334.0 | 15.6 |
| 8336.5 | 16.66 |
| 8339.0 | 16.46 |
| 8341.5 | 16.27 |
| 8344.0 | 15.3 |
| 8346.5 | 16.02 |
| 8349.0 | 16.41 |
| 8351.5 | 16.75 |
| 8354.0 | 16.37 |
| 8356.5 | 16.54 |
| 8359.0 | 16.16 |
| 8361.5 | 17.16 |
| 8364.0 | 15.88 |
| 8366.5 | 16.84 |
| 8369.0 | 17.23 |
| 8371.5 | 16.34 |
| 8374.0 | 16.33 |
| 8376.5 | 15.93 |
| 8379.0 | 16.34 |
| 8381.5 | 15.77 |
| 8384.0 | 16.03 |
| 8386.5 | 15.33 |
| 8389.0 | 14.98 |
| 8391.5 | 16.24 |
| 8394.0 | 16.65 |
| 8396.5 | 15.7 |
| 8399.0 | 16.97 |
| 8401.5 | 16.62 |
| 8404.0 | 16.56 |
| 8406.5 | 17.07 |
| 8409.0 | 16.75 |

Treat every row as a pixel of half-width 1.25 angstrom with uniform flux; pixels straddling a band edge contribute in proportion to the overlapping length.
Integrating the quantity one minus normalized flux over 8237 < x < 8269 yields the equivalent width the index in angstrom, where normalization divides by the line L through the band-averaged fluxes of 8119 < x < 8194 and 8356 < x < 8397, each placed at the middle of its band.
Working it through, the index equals -0.6 angstrom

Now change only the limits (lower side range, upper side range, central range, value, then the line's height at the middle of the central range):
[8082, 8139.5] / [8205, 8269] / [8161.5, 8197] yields 1.12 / 16.8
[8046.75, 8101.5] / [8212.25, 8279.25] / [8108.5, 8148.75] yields -0.35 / 16.8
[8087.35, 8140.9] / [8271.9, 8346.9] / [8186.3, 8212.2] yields 0.68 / 16.8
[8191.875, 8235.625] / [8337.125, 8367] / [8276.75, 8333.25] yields -1.24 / 16.4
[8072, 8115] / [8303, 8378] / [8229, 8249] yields -0.23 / 16.5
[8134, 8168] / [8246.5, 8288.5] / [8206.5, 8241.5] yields 0.53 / 16.8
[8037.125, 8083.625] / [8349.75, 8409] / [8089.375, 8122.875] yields -0.28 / 16.7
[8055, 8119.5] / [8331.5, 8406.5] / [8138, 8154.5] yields -0.26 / 16.7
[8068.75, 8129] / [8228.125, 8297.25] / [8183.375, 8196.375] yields 0.74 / 16.8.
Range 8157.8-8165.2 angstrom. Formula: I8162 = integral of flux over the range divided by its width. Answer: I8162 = 16.5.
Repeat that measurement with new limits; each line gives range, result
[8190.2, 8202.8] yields 16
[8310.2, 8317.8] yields 16.7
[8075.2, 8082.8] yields 16.9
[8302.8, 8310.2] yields 16.5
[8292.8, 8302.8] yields 17.1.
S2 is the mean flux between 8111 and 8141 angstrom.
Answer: 17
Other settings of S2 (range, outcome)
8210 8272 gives 16.7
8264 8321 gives 16.8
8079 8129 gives 16.8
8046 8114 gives 16.8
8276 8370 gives 16.6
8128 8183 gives 16.8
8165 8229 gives 16.4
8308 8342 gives 16.4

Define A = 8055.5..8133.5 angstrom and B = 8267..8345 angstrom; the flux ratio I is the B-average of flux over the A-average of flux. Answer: 1.0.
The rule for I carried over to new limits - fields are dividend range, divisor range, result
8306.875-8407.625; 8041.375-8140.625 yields 0.97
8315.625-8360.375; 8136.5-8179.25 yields 0.97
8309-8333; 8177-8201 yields 1.03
